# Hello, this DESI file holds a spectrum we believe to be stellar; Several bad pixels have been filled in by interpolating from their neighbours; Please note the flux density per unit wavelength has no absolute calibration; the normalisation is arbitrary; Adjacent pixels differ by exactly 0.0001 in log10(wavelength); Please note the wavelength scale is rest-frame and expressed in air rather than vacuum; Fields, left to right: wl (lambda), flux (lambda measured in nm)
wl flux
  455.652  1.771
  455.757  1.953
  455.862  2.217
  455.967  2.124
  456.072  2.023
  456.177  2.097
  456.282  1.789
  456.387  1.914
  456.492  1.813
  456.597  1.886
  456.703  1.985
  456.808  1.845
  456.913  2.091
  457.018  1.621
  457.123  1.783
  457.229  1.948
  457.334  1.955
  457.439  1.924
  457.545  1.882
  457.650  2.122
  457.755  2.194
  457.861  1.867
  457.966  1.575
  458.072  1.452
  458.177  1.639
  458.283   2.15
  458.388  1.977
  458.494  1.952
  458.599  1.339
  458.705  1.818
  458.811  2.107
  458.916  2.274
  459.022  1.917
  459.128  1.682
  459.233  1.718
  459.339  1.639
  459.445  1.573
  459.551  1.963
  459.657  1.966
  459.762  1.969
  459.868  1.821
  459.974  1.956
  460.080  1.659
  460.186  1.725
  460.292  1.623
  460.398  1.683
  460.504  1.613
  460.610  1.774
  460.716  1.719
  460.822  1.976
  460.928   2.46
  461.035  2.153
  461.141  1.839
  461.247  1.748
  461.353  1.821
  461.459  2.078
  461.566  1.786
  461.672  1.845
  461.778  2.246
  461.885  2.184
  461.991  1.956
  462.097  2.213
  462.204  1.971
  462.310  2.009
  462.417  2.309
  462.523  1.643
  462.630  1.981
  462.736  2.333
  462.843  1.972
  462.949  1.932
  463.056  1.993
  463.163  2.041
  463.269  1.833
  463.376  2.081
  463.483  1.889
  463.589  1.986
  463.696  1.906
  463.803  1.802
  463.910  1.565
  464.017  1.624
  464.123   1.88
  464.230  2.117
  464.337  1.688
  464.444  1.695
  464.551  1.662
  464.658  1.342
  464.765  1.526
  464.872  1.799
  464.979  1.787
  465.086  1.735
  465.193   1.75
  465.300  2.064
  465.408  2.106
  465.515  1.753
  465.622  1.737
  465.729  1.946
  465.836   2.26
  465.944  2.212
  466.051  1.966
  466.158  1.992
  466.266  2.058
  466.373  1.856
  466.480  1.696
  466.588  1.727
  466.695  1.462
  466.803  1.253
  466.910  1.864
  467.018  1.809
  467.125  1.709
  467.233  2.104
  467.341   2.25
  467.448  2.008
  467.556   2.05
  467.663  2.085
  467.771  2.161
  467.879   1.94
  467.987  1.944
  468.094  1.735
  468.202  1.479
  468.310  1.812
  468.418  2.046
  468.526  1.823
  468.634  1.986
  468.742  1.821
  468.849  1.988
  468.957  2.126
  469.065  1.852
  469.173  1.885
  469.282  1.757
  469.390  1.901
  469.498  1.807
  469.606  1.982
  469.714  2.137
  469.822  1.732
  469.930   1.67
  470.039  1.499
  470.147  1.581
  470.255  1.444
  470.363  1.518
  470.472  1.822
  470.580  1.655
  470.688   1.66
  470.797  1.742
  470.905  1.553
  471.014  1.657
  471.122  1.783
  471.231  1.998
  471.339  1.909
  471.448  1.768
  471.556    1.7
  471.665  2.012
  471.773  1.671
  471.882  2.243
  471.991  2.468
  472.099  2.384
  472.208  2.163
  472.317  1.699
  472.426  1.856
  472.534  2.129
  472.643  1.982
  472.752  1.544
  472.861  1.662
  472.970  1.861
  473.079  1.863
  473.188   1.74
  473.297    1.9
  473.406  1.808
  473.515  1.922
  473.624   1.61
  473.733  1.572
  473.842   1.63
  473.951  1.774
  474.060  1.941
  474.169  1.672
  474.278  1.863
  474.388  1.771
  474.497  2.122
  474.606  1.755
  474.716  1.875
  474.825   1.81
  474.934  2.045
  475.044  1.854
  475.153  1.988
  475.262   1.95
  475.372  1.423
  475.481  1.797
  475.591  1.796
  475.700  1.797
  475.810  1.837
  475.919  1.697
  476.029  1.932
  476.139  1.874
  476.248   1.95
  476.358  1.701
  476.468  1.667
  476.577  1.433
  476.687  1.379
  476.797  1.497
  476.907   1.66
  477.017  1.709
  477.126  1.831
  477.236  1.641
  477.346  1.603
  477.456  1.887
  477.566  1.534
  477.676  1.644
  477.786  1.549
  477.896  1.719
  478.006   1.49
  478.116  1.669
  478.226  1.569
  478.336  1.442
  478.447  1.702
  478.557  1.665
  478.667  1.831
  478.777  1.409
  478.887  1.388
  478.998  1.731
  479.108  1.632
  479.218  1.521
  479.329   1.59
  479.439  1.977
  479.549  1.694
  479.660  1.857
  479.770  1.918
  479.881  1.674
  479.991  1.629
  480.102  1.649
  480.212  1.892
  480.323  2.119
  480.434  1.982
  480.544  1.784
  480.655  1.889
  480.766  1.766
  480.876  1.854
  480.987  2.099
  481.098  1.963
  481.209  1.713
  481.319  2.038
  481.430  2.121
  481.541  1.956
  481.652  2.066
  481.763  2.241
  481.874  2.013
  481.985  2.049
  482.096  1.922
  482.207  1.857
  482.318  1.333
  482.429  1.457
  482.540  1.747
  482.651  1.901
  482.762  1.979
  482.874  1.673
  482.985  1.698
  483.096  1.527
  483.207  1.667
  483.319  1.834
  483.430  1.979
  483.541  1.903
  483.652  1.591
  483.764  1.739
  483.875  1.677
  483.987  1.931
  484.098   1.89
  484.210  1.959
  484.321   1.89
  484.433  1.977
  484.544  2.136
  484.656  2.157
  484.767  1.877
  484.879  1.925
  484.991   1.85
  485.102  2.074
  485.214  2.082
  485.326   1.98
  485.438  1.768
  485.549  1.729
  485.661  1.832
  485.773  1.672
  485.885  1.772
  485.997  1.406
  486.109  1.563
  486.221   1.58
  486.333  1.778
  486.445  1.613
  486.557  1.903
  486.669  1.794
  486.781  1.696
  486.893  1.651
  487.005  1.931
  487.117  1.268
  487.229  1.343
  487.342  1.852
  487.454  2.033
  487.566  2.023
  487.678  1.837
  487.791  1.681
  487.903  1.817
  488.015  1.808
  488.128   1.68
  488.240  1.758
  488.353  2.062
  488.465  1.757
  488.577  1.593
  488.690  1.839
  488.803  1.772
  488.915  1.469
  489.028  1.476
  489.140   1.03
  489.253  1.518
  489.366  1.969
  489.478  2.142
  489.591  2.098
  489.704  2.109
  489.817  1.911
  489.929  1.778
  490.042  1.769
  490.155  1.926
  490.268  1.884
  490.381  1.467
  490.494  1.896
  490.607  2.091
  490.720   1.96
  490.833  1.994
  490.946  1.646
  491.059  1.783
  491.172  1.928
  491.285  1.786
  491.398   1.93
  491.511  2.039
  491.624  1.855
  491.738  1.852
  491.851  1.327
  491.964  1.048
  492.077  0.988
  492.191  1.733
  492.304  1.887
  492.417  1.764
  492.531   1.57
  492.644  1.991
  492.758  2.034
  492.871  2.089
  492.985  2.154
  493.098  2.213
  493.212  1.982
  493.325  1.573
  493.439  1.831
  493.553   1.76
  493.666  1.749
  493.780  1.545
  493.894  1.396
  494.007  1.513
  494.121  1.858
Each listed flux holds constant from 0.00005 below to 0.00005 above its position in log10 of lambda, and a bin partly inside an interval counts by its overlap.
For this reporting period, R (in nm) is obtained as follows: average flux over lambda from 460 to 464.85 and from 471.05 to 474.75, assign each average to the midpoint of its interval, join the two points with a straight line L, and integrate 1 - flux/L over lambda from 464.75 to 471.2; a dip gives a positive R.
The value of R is 0.14 nm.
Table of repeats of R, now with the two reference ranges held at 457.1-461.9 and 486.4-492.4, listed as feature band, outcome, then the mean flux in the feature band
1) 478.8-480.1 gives 0.08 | 1.68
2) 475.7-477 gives 0.08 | 1.7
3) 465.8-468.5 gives -0.08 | 1.9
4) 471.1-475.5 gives -0.12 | 1.87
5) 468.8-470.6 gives 0.04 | 1.79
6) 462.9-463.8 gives -0.05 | 1.95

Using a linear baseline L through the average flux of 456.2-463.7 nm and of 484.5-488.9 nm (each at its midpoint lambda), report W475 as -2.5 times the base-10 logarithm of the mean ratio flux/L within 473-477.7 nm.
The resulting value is 0.04 mag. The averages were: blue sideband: 1.9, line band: 1.76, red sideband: 1.79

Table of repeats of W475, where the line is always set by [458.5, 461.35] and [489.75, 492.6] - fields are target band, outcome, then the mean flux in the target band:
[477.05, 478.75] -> 0.09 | 1.65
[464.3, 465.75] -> 0.04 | 1.75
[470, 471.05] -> 0.12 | 1.61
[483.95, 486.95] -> -0.04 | 1.83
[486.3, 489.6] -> 0.02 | 1.73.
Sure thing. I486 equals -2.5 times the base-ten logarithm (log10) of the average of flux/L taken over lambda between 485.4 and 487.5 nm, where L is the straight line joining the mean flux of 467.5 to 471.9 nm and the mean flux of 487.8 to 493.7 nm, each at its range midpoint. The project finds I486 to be 0.07 mag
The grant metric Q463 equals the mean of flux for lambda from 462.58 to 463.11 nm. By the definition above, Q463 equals 2.04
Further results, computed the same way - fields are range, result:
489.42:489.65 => 2.12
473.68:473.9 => 1.61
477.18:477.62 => 1.67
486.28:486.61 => 1.76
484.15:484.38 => 1.92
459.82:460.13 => 1.81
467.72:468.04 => 2.01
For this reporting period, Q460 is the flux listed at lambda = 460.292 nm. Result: 1.623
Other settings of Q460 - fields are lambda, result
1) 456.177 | 2.097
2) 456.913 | 2.091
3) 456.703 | 1.985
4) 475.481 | 1.797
